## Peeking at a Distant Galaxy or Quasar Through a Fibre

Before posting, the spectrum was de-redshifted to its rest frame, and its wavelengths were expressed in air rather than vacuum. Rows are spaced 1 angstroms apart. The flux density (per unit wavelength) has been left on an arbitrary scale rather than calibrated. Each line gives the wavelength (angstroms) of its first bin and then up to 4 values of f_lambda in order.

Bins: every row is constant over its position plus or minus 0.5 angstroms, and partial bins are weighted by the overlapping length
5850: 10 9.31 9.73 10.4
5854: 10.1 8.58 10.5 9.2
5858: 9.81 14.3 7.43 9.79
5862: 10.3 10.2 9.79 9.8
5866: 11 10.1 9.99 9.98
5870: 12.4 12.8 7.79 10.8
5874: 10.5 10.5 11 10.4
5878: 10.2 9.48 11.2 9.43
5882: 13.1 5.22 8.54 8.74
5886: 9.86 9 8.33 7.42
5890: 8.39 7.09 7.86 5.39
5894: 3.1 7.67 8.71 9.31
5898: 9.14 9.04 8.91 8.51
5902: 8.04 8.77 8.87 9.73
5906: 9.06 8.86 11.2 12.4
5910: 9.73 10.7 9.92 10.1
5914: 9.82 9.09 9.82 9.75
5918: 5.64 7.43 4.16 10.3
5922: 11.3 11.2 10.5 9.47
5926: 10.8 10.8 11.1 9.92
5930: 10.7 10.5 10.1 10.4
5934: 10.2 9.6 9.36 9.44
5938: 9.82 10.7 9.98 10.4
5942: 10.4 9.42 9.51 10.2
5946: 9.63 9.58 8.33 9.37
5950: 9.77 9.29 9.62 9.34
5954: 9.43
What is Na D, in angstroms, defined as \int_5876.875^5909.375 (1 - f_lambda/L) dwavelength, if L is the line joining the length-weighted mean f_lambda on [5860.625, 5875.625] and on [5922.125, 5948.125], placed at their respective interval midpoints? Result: 4.8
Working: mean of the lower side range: 10.4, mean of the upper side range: 10.1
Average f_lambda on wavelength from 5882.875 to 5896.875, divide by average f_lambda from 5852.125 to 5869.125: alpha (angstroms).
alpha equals 0.76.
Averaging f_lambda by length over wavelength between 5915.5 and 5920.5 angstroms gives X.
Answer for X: 7.36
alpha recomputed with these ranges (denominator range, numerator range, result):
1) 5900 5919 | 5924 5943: 1.09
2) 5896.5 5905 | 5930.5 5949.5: 1.11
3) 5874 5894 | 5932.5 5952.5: 1.10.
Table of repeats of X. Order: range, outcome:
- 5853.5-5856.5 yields 9.73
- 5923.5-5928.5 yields 10.5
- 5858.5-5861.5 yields 10.5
